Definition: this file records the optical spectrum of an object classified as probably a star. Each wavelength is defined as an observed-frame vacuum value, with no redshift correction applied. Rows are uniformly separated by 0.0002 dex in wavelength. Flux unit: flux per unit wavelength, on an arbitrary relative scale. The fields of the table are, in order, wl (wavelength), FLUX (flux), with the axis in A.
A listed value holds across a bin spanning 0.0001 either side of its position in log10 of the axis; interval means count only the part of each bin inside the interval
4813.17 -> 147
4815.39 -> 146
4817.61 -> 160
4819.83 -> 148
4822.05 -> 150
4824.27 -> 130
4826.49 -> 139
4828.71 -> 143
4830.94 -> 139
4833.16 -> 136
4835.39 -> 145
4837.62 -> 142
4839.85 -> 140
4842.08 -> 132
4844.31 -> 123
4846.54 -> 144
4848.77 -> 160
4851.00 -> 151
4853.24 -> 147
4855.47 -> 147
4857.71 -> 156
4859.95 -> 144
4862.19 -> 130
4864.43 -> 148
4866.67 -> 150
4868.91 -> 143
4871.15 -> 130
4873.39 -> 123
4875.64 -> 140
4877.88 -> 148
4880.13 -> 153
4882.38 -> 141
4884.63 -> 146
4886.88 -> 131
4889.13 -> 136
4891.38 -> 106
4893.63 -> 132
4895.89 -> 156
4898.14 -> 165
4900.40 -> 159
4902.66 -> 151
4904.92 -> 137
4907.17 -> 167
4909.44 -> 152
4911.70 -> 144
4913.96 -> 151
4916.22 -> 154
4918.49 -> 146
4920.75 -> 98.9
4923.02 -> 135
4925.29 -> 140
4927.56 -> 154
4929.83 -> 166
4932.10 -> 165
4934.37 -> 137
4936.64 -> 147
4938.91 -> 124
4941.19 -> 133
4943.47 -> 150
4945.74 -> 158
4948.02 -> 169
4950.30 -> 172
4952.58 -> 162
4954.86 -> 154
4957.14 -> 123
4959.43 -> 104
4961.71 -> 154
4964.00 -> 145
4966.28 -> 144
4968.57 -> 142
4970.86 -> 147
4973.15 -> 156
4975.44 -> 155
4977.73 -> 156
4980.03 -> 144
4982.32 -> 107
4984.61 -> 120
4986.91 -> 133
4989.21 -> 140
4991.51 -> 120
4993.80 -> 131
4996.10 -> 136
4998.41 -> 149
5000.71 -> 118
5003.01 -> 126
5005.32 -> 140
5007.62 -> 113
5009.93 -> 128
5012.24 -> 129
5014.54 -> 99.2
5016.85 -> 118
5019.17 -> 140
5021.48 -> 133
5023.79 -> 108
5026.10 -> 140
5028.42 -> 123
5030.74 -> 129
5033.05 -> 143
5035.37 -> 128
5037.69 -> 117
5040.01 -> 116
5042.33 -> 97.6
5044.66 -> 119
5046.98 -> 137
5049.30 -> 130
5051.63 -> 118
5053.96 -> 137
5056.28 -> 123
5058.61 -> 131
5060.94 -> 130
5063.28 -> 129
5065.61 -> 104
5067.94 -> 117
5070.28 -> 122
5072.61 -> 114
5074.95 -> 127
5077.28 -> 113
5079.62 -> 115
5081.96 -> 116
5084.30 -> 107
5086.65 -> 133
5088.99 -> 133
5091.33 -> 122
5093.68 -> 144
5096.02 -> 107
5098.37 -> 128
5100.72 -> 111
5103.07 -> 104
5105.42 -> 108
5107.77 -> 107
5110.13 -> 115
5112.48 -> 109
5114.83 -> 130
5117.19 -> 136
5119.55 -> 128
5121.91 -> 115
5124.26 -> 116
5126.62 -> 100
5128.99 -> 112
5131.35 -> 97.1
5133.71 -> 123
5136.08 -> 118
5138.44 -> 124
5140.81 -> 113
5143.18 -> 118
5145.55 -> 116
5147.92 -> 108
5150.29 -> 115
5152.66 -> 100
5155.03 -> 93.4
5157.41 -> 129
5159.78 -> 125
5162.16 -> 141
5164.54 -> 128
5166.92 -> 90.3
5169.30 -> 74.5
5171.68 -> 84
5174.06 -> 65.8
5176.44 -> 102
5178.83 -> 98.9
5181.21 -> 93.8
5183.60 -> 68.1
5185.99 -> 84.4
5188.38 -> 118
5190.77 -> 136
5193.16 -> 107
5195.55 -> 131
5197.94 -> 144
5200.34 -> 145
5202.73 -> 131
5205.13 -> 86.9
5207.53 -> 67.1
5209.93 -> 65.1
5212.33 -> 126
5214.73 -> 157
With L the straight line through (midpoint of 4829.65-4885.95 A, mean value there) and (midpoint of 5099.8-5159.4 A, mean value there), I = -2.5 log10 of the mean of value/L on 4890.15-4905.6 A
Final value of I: -0.04 mag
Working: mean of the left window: 142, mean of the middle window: 144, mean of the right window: 114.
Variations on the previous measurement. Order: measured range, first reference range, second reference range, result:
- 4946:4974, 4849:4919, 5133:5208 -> -0.10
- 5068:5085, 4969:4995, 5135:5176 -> 0.04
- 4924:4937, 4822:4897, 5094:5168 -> -0.13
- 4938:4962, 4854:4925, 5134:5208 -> -0.08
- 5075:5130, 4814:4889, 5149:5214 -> -0.03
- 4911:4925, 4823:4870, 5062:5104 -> -0.02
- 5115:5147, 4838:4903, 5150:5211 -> -0.06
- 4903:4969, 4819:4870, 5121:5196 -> -0.10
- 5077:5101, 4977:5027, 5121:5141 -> -0.03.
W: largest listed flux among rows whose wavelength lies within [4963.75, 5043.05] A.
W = 156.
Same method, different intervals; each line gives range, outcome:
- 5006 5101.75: 144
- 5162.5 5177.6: 128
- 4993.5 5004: 149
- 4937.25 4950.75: 172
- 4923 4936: 166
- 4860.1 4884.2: 153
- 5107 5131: 136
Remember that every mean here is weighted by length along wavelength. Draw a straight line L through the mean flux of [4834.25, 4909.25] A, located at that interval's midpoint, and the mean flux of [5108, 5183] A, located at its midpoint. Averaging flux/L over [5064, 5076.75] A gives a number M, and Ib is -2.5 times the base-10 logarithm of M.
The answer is 0.02 mag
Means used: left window 143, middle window 117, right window 110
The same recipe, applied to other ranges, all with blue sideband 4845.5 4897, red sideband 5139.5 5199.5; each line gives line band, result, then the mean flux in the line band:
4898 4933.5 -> -0.09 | 148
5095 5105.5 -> 0.03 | 112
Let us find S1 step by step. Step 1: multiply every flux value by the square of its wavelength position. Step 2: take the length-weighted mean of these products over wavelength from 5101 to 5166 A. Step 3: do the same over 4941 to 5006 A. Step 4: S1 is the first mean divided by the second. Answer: 0.87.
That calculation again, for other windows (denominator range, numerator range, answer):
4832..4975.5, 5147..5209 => 0.82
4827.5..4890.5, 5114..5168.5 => 0.92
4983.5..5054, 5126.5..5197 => 0.90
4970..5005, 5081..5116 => 0.91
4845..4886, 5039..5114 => 0.90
